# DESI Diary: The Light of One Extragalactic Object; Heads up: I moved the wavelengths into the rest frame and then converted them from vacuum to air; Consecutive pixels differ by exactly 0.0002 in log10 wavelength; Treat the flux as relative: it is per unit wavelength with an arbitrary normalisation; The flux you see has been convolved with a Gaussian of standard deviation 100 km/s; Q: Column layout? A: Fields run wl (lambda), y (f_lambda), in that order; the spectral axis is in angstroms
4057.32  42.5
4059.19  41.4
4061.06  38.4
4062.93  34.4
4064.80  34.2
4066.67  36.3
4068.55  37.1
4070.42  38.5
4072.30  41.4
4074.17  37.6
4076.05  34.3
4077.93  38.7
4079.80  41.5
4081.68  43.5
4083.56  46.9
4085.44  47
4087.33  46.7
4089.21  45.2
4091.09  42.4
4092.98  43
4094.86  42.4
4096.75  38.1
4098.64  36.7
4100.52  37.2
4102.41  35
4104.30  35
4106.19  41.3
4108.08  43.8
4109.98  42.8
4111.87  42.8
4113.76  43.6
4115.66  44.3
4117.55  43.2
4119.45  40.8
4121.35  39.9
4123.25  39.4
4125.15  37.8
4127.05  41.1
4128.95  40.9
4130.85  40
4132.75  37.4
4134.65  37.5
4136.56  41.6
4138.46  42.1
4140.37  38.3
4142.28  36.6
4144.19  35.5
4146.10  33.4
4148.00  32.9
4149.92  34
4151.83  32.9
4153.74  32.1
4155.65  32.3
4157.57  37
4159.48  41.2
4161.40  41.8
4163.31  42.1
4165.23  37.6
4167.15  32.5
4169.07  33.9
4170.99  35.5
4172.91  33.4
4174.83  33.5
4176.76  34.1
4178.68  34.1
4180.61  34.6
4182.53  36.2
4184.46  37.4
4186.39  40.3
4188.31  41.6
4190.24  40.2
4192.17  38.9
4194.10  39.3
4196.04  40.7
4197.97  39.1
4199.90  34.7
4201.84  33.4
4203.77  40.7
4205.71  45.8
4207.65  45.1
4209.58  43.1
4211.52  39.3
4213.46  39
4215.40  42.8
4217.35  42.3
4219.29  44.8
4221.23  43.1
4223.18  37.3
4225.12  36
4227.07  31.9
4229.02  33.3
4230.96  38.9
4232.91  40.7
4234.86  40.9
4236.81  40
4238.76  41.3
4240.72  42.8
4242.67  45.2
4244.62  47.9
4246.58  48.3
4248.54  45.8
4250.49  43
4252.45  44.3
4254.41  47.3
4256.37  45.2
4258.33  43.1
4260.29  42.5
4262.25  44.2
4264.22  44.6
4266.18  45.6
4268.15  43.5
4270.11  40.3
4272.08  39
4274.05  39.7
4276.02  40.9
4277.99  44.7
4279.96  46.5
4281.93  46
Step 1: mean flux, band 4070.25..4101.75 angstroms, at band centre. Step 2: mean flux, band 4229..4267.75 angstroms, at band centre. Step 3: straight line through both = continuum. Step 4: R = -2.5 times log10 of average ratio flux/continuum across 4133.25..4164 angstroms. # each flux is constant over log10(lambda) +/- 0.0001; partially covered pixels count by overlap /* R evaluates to 0.14 mag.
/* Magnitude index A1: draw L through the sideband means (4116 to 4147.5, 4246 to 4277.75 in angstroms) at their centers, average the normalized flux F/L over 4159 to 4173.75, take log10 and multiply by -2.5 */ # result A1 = 0.088 mag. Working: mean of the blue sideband 39.1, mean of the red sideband 43.5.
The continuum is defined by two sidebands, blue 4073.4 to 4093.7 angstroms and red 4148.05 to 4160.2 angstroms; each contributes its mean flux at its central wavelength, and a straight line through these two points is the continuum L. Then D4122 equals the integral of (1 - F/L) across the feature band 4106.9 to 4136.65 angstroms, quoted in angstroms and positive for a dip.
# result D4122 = -2.2 angstroms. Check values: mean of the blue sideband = 42.5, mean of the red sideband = 34.6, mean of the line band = 41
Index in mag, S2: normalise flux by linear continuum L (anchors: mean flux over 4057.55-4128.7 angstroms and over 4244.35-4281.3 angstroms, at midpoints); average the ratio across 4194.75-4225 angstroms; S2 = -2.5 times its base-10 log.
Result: 0.06 mag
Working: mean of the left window 40.4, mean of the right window 44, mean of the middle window 40.6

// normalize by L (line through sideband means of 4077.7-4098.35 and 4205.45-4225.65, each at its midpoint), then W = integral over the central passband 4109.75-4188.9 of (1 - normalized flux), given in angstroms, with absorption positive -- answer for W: 8.72 angstroms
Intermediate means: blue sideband 43.2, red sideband 41.7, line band 37.8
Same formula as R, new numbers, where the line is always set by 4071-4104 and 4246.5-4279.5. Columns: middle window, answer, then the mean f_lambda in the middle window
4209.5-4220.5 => 0.03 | 41.8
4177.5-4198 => 0.11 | 38.3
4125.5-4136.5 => 0.06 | 39.5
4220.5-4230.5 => 0.18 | 36.3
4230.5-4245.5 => 0.02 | 42.3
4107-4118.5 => -0.05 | 43.4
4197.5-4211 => 0.06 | 40.3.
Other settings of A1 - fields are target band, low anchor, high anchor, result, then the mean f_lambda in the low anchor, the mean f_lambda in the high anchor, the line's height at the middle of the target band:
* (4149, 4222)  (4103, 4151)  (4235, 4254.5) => 0.10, 39.4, 44.3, 41.8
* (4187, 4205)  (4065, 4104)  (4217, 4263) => 0.07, 40.3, 42.1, 41.6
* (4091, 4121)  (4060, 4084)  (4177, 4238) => -0.06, 38.5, 39.2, 38.7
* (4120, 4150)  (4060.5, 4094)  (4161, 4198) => 0.01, 40.4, 37.2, 38.6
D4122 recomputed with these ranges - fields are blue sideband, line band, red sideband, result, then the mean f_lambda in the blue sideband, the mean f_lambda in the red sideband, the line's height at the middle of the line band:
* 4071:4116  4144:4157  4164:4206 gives 1.8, 41.2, 37.1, 38.6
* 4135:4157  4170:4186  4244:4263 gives 1.4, 35.7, 45.1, 38.5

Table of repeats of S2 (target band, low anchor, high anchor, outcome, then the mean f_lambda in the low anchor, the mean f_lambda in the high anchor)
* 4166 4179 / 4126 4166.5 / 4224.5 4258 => 0.145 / 37.5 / 42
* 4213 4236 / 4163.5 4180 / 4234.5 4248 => 0.065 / 34.7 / 44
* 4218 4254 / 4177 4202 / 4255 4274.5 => -0.014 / 37.8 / 42.9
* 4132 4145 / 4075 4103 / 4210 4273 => 0.084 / 41.3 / 42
